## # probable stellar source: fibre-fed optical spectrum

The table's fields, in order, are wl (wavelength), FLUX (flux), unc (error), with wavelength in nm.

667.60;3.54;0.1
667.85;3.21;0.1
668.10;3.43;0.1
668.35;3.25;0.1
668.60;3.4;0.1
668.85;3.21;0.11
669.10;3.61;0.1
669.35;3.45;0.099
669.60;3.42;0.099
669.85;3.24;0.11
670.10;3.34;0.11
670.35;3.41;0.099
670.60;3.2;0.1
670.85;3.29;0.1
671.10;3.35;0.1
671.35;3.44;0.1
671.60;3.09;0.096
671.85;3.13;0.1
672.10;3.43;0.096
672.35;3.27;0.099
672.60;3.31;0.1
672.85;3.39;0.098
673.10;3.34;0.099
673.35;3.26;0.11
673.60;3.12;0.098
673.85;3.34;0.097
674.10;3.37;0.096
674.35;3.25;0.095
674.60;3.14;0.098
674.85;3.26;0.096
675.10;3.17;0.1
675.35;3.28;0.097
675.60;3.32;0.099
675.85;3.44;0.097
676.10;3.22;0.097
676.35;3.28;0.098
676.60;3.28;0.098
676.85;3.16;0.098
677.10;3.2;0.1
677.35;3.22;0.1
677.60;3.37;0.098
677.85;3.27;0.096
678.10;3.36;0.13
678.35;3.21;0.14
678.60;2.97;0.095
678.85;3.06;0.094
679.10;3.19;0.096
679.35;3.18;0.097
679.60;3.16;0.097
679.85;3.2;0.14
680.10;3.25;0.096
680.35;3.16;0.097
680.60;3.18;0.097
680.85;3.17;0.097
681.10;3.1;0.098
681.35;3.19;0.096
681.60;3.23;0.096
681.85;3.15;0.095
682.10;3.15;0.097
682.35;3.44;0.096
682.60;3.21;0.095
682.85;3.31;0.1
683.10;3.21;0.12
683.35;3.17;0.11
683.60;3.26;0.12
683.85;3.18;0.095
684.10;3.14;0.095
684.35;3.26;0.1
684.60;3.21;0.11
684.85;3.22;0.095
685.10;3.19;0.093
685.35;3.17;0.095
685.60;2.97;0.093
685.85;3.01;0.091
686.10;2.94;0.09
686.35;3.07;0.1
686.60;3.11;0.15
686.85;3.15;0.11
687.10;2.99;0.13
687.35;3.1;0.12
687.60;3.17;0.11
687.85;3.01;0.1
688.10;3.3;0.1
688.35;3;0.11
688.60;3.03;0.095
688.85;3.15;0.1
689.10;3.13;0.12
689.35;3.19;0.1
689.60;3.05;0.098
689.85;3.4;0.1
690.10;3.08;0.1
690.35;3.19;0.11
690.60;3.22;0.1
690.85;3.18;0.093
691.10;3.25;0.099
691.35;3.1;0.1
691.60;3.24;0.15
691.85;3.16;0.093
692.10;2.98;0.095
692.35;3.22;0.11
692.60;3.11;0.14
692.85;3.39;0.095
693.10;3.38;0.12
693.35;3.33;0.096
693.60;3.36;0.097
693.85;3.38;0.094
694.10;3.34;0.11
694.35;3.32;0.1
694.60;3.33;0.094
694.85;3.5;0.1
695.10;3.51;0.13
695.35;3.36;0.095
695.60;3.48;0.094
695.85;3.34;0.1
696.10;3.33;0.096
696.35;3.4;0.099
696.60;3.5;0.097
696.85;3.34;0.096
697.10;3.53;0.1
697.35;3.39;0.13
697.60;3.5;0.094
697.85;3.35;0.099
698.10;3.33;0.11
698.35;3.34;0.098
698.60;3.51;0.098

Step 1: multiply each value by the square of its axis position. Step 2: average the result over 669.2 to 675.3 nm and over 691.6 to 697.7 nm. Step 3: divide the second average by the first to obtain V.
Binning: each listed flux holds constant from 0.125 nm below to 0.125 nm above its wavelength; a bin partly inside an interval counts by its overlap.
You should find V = 1.09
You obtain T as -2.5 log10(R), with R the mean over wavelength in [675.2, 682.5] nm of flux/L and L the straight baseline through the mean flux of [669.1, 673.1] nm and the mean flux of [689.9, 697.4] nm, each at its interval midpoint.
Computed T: 0.033 mag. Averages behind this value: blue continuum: 3.33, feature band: 3.22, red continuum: 3.31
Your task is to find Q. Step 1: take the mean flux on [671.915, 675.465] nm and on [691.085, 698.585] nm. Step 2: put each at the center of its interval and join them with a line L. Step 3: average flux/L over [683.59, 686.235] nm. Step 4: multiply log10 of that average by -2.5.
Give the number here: 0.059 mag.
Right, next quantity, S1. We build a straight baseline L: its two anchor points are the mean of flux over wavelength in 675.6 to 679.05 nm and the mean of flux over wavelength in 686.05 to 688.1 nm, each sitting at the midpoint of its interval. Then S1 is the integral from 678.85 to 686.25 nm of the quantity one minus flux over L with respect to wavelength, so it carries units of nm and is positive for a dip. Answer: -0.05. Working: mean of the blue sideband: 3.24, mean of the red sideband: 3.09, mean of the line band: 3.18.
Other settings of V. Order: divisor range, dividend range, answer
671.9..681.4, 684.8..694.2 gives 1.01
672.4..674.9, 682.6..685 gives 1.01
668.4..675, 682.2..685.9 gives 1.00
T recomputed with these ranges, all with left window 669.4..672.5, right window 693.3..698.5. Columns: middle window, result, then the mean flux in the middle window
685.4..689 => 0.10 mag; 3.07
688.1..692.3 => 0.07 mag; 3.15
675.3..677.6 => 0.02 mag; 3.27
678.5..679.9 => 0.07 mag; 3.13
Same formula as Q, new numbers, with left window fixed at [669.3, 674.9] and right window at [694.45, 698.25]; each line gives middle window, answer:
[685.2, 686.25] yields 0.113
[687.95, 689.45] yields 0.082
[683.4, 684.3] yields 0.051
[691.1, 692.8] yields 0.078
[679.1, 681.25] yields 0.053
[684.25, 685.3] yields 0.047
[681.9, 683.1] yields 0.027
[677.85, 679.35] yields 0.053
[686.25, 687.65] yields 0.091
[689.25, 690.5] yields 0.066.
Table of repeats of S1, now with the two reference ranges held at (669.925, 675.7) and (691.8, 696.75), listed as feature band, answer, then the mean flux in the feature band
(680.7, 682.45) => 0.06 nm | 3.2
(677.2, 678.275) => 0.00 nm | 3.3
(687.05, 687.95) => 0.07 nm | 3.08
